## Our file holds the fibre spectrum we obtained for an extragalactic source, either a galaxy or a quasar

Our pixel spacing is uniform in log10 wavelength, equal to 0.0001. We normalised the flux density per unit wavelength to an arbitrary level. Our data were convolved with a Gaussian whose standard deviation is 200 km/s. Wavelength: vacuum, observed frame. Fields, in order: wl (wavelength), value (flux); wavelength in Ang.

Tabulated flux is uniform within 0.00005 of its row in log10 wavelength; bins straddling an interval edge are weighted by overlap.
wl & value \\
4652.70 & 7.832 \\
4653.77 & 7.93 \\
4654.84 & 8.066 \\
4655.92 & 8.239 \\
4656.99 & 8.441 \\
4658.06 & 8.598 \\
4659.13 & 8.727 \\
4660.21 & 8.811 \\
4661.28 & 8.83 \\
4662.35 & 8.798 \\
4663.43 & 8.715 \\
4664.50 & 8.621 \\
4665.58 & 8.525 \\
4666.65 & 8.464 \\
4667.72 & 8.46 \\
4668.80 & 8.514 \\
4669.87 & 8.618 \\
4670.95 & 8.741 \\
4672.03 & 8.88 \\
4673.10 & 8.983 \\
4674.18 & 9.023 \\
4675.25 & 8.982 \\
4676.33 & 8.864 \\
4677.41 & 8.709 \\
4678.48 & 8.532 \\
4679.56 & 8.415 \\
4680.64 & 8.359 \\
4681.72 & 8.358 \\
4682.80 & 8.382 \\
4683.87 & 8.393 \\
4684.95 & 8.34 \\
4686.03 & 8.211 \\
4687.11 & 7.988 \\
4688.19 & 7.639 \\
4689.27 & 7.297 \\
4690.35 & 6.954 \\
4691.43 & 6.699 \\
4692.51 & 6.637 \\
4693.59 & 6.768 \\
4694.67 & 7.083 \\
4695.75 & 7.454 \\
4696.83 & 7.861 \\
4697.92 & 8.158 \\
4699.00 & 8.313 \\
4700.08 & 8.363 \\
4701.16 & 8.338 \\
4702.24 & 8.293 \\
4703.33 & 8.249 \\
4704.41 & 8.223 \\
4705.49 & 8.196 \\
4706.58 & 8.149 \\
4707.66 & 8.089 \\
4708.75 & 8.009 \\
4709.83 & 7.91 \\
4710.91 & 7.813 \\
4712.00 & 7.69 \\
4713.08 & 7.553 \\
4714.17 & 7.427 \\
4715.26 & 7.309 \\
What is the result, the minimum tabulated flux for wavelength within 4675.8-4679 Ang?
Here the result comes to 8.532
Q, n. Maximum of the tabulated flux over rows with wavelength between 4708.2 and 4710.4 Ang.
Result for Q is 8.009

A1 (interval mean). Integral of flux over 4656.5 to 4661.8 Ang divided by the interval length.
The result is 8.69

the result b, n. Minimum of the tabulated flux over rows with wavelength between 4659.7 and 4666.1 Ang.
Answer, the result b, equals 8.525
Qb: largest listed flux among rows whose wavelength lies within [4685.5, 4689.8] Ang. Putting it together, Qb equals 8.211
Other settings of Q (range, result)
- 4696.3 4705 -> 8.363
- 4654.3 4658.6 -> 8.598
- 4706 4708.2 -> 8.149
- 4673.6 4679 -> 9.023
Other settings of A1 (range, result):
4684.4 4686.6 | 8.26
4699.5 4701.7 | 8.37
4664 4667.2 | 8.54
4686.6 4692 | 7.31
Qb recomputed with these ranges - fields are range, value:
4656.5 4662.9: 8.83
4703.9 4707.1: 8.223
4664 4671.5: 8.741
